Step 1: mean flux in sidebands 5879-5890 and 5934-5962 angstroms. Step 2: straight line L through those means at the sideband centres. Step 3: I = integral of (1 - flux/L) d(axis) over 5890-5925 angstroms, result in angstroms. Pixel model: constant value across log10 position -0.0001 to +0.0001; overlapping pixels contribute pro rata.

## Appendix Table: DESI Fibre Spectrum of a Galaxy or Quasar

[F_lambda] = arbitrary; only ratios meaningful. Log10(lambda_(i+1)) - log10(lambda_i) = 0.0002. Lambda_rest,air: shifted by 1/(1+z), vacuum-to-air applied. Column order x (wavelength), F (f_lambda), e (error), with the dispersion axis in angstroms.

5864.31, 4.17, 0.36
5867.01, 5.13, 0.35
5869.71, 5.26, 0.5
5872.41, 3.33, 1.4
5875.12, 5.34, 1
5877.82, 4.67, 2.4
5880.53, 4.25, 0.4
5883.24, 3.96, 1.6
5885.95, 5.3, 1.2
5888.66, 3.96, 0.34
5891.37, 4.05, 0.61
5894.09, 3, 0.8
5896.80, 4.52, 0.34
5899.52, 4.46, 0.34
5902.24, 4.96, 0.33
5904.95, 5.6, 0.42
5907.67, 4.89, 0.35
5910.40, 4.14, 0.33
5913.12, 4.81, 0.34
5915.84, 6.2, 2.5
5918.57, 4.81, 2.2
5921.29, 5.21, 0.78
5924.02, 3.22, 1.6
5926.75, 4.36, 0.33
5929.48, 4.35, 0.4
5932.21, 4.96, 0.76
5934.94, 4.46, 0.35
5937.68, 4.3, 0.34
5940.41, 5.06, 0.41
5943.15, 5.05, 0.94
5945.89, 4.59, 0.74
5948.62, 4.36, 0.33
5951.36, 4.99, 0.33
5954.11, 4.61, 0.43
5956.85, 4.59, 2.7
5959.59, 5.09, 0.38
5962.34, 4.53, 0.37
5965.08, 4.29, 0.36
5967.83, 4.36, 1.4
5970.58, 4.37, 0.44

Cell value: -1.0 angstroms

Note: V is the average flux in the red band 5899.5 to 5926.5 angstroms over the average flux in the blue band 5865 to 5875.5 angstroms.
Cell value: 1.03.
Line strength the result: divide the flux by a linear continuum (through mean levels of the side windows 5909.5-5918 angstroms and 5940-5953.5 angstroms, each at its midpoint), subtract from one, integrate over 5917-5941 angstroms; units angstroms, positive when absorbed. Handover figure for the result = 2.0 angstroms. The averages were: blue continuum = 5.08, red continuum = 4.78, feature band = 4.52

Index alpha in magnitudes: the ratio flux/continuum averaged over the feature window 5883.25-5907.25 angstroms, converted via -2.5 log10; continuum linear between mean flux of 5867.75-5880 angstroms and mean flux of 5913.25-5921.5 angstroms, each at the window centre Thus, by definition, 0.121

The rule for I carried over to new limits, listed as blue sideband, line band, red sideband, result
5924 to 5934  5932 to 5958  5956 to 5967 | -1.1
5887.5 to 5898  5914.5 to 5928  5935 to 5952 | -1.4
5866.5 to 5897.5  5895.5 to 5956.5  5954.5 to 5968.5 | -3.1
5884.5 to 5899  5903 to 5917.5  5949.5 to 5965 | -2.6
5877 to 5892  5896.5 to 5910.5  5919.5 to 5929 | -1.6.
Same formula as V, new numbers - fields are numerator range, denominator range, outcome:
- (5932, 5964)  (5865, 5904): 1.06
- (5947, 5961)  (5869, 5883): 1.05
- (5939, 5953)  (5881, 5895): 1.17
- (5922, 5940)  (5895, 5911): 0.92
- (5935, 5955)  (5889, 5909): 1.05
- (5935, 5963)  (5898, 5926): 0.98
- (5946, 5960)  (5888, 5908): 1.06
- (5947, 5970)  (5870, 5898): 1.07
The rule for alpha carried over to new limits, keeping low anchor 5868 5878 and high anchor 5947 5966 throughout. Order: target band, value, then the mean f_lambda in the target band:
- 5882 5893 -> 0.091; 4.29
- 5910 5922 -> -0.098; 5.1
